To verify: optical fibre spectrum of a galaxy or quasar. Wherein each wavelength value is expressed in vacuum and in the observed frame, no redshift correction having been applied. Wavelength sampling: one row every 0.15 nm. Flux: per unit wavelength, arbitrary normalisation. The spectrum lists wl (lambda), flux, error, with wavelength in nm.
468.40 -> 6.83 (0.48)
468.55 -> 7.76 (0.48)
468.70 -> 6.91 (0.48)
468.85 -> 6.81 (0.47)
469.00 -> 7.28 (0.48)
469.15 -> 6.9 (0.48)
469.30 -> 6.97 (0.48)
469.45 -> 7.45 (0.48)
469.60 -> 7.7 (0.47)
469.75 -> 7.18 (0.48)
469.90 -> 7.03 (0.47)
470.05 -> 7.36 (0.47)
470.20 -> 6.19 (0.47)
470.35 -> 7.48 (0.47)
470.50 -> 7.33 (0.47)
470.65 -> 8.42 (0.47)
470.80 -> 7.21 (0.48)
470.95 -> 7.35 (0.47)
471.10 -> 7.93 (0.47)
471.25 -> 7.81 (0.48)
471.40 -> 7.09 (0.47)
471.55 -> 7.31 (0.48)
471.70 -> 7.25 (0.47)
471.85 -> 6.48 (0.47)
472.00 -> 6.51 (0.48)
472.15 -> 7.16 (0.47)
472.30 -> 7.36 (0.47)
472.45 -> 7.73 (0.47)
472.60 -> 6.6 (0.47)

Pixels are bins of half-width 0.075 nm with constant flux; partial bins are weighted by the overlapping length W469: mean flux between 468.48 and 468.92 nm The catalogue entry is 7.16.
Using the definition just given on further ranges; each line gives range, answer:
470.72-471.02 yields 7.3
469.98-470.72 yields 7.35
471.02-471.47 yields 7.61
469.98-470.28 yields 6.78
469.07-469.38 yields 6.95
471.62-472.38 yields 6.96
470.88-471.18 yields 7.65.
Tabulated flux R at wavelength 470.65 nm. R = 8.42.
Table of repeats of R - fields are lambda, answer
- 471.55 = 7.31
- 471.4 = 7.09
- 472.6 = 6.6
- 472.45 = 7.73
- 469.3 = 6.97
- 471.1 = 7.93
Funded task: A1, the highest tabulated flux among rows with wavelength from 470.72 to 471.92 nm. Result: 7.93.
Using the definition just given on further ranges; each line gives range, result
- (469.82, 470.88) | 8.42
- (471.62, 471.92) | 7.25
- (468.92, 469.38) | 7.28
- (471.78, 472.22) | 7.16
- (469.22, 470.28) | 7.7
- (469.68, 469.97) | 7.18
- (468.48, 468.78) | 7.76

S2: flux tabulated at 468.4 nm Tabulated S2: 6.83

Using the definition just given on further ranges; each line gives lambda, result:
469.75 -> 7.18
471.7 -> 7.25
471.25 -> 7.81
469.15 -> 6.9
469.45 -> 7.45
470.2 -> 6.19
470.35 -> 7.48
